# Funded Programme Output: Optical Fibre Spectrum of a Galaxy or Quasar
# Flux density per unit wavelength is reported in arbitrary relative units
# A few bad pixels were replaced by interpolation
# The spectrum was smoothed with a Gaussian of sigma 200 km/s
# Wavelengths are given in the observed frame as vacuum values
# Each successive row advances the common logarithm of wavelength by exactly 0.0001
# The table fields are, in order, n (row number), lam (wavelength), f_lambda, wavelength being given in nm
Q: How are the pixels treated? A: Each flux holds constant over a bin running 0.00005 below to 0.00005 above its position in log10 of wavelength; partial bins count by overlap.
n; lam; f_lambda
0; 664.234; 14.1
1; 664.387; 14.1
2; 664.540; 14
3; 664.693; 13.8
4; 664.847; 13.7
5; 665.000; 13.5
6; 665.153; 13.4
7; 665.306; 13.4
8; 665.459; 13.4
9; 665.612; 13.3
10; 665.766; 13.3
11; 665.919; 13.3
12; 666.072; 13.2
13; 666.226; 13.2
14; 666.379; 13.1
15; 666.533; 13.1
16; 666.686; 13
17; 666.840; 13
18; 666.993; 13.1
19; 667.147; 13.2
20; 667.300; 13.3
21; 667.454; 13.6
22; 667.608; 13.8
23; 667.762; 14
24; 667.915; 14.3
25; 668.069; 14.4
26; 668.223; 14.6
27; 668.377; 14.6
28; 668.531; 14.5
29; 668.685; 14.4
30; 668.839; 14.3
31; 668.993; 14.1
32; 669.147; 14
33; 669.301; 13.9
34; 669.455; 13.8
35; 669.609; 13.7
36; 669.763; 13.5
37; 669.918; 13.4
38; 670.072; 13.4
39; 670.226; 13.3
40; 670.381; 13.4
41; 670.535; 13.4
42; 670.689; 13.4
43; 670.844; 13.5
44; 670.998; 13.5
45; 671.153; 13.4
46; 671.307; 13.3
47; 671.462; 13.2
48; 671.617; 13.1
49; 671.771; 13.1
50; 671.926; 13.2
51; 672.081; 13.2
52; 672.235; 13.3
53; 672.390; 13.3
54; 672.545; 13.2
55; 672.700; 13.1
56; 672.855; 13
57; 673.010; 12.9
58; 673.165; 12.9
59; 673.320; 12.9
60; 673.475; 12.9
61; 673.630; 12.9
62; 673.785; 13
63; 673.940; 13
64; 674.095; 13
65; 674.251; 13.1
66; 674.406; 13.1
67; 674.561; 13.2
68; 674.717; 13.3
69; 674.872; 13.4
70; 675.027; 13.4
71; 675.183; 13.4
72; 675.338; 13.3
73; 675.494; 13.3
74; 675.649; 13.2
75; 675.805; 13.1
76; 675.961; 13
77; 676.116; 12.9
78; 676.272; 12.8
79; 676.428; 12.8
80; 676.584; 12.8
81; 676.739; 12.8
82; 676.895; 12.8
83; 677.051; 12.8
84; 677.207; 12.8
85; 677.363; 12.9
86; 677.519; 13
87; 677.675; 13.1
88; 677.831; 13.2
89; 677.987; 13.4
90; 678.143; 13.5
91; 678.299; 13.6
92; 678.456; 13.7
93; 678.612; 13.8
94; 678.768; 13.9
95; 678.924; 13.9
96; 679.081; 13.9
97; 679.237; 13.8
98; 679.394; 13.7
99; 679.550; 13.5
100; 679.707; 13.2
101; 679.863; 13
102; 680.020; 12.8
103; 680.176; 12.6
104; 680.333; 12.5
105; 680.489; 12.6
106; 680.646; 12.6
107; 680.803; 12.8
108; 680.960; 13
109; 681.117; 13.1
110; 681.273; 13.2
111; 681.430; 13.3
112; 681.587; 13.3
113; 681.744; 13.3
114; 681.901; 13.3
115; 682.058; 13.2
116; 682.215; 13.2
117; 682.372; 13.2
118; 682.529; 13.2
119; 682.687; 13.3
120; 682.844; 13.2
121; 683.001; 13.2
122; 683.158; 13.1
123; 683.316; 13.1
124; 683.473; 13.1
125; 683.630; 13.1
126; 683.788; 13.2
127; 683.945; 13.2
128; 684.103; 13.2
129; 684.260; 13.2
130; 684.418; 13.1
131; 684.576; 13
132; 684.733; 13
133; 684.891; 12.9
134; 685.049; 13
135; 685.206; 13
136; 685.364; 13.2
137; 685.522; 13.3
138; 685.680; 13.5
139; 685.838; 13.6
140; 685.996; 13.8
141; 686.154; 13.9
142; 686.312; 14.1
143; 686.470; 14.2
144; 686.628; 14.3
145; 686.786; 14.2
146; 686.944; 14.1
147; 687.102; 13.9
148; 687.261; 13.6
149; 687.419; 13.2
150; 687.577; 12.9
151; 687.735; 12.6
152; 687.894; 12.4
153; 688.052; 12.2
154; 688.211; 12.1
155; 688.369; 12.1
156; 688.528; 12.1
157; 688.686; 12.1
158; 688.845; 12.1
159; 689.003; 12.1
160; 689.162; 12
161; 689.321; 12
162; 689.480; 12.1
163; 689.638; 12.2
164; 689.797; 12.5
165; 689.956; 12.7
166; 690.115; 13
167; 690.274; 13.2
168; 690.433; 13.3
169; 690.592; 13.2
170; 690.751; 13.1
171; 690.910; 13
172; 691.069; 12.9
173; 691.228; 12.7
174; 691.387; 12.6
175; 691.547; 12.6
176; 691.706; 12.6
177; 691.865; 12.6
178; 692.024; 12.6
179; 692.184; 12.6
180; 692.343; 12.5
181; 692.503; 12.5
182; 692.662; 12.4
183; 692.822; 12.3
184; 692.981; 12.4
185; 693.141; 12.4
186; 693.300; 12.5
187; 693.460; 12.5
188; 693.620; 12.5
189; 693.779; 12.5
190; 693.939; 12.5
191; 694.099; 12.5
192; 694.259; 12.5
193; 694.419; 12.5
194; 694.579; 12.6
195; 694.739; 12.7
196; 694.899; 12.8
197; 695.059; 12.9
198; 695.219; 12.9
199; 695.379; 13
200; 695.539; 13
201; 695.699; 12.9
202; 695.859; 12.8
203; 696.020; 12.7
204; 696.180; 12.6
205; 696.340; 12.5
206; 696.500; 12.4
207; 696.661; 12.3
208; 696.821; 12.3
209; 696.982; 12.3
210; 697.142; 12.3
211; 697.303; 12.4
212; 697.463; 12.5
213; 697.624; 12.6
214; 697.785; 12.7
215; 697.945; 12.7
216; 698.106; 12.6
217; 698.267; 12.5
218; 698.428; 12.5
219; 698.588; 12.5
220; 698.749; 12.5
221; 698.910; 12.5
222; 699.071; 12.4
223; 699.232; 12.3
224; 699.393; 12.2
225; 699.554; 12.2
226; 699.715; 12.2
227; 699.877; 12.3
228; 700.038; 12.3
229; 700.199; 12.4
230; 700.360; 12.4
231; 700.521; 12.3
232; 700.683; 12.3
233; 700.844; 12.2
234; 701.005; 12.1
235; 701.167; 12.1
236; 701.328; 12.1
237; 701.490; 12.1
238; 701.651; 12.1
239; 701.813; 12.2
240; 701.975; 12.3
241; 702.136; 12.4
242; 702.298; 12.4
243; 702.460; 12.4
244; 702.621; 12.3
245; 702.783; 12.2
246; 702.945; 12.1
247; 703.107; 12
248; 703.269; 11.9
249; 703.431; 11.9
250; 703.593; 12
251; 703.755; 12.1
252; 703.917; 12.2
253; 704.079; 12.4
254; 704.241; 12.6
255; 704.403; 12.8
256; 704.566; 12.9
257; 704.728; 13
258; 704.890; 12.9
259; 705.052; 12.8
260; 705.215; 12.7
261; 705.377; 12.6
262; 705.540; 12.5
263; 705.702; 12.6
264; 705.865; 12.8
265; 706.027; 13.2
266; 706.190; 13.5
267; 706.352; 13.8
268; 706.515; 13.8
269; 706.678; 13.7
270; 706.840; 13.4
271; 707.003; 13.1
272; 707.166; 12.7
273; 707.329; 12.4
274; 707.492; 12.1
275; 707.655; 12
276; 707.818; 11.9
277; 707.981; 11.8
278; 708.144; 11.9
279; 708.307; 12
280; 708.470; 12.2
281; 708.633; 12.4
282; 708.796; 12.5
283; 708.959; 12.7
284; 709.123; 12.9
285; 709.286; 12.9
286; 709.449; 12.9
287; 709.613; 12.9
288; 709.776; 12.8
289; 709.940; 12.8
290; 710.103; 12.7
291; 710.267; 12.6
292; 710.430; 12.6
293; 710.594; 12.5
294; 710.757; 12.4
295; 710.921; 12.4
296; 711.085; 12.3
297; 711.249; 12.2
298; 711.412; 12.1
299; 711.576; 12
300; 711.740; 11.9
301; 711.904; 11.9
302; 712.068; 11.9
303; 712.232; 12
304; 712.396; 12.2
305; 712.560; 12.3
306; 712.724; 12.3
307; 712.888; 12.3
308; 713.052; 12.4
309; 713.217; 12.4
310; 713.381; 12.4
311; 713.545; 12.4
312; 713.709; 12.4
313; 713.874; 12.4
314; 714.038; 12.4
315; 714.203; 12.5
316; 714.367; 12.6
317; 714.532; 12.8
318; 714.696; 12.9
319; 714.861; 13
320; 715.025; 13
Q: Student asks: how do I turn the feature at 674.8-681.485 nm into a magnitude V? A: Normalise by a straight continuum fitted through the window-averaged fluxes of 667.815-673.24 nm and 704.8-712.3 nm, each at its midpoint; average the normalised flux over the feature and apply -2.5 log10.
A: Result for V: 0.018 mag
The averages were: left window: 13.6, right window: 12.6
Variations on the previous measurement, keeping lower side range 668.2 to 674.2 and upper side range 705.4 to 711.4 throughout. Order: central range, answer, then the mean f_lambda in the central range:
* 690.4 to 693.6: 0.03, 12.7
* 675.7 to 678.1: 0.03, 13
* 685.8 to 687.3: -0.07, 14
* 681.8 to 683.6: 0.00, 13.2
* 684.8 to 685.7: 0.00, 13.1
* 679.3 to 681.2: 0.02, 13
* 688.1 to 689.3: 0.09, 12.1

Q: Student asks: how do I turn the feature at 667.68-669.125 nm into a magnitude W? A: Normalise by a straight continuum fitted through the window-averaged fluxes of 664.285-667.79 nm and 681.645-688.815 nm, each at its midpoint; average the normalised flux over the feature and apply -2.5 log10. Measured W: -0.074 mag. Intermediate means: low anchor 13.4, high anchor 13.2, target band 14.3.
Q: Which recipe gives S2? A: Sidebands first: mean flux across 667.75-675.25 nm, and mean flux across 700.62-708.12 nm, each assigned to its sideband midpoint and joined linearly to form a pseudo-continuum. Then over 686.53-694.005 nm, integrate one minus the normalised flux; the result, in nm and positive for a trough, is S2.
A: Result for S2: 0.13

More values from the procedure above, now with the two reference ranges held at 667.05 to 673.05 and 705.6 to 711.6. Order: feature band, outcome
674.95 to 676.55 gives 0.04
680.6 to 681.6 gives 0.02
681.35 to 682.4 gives 0.00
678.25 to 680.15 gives -0.02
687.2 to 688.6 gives 0.06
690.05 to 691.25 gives 0.00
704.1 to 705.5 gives 0.00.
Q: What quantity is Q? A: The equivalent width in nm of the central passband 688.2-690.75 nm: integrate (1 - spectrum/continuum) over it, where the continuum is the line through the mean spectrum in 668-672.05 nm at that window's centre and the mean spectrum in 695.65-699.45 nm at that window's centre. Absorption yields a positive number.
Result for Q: 0.08 nm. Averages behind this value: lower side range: 13.7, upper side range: 12.5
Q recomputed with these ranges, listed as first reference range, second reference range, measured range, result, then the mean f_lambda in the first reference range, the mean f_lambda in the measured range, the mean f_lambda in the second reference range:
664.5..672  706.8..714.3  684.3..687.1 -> -0.099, 13.6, 13.5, 12.4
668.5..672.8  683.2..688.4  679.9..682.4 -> 0.064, 13.5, 13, 13.3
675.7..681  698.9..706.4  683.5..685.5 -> -0.022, 13.1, 13.1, 12.4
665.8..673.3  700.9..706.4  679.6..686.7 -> -0.064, 13.5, 13.2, 12.5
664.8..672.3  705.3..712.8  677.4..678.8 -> -0.013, 13.6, 13.4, 12.5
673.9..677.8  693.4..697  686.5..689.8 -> 0.013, 13.1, 12.7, 12.6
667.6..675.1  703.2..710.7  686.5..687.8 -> -0.052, 13.5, 13.6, 12.6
